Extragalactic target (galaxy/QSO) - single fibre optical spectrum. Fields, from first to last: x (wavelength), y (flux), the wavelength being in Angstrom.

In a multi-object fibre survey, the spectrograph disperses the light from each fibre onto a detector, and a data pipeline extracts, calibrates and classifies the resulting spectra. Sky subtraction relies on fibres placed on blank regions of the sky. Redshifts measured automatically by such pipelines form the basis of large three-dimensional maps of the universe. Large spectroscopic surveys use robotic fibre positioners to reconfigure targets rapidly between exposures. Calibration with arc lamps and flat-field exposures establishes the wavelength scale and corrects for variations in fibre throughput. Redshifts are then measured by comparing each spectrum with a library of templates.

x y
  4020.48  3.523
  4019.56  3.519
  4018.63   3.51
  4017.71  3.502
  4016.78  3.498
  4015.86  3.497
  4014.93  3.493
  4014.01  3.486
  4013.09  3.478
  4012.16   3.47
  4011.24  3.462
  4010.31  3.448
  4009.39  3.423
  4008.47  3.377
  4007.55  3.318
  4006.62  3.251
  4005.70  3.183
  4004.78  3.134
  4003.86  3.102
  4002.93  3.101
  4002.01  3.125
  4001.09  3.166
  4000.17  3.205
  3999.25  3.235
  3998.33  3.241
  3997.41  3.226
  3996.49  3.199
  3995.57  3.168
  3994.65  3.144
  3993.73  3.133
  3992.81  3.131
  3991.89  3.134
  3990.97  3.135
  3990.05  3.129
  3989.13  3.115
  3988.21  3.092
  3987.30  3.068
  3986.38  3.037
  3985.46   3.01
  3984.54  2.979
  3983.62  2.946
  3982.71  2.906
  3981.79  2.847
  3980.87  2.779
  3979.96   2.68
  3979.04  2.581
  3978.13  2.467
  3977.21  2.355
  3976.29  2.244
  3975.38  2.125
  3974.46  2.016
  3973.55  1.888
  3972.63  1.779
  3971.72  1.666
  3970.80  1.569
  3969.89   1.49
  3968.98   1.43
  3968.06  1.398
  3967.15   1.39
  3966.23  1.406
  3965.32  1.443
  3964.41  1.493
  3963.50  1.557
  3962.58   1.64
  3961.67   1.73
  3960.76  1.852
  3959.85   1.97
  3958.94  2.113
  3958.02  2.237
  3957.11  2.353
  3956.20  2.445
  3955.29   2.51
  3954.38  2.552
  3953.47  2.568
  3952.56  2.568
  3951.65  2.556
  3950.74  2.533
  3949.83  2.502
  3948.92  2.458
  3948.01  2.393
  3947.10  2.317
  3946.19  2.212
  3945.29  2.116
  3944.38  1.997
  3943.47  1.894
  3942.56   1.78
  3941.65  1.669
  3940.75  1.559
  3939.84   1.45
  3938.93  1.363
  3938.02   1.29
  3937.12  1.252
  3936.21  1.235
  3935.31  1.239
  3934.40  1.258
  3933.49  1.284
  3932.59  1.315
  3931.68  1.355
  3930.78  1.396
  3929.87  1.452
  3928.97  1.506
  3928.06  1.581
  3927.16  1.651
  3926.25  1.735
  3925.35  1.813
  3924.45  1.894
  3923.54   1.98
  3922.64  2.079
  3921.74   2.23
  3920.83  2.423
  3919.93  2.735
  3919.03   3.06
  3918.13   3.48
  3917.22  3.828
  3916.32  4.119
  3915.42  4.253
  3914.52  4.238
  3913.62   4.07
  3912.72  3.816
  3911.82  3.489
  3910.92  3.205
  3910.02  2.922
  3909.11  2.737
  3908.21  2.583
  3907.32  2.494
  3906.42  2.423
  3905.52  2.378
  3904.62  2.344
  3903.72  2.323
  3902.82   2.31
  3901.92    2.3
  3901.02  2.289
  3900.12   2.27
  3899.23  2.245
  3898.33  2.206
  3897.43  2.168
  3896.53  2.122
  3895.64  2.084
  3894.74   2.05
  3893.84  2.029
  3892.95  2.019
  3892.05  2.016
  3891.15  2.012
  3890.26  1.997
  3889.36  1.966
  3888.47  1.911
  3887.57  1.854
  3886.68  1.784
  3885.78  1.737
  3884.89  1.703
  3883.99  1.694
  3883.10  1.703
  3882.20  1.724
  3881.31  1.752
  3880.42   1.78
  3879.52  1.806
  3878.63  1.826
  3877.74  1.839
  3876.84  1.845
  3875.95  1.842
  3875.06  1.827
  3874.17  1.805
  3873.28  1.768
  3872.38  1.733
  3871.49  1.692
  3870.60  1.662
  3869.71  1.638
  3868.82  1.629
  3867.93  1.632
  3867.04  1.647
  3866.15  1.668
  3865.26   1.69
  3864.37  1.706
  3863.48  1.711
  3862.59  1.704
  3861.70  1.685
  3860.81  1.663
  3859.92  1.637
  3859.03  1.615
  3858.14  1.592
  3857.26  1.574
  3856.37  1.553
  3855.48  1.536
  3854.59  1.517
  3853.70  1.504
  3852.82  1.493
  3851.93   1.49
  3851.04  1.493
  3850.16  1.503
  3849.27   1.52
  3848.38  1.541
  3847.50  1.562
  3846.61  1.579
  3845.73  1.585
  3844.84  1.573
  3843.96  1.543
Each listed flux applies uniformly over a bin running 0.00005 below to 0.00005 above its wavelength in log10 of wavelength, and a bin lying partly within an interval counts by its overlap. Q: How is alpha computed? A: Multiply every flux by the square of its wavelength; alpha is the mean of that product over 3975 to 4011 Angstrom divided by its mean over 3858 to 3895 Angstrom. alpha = 1.81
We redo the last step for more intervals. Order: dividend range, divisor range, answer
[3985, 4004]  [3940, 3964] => 1.49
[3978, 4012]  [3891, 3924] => 1.21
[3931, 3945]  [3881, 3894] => 0.81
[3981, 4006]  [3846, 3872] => 2.07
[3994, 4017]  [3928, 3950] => 2.04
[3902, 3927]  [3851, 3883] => 1.73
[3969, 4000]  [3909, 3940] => 1.21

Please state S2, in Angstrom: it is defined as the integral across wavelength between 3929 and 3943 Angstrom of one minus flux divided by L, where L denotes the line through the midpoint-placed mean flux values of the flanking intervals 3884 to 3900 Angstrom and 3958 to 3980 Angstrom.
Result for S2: 3.7 Angstrom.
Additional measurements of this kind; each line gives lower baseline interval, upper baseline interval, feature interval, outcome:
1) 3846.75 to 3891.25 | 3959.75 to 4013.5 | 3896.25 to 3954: -4.4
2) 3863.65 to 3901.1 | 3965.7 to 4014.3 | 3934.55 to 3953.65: 3.8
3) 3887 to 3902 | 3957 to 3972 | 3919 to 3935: 1.0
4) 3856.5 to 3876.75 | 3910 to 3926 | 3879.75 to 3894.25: 2.5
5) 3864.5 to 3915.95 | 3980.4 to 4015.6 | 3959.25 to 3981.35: 8.0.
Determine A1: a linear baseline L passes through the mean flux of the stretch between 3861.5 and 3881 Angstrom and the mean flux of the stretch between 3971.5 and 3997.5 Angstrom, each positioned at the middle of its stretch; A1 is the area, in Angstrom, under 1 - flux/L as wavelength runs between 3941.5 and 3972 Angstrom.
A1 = 6.1 Angstrom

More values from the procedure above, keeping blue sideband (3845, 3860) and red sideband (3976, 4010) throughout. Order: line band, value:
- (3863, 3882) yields 0.2 Angstrom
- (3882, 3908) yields -1.0 Angstrom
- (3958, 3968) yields 3.8 Angstrom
